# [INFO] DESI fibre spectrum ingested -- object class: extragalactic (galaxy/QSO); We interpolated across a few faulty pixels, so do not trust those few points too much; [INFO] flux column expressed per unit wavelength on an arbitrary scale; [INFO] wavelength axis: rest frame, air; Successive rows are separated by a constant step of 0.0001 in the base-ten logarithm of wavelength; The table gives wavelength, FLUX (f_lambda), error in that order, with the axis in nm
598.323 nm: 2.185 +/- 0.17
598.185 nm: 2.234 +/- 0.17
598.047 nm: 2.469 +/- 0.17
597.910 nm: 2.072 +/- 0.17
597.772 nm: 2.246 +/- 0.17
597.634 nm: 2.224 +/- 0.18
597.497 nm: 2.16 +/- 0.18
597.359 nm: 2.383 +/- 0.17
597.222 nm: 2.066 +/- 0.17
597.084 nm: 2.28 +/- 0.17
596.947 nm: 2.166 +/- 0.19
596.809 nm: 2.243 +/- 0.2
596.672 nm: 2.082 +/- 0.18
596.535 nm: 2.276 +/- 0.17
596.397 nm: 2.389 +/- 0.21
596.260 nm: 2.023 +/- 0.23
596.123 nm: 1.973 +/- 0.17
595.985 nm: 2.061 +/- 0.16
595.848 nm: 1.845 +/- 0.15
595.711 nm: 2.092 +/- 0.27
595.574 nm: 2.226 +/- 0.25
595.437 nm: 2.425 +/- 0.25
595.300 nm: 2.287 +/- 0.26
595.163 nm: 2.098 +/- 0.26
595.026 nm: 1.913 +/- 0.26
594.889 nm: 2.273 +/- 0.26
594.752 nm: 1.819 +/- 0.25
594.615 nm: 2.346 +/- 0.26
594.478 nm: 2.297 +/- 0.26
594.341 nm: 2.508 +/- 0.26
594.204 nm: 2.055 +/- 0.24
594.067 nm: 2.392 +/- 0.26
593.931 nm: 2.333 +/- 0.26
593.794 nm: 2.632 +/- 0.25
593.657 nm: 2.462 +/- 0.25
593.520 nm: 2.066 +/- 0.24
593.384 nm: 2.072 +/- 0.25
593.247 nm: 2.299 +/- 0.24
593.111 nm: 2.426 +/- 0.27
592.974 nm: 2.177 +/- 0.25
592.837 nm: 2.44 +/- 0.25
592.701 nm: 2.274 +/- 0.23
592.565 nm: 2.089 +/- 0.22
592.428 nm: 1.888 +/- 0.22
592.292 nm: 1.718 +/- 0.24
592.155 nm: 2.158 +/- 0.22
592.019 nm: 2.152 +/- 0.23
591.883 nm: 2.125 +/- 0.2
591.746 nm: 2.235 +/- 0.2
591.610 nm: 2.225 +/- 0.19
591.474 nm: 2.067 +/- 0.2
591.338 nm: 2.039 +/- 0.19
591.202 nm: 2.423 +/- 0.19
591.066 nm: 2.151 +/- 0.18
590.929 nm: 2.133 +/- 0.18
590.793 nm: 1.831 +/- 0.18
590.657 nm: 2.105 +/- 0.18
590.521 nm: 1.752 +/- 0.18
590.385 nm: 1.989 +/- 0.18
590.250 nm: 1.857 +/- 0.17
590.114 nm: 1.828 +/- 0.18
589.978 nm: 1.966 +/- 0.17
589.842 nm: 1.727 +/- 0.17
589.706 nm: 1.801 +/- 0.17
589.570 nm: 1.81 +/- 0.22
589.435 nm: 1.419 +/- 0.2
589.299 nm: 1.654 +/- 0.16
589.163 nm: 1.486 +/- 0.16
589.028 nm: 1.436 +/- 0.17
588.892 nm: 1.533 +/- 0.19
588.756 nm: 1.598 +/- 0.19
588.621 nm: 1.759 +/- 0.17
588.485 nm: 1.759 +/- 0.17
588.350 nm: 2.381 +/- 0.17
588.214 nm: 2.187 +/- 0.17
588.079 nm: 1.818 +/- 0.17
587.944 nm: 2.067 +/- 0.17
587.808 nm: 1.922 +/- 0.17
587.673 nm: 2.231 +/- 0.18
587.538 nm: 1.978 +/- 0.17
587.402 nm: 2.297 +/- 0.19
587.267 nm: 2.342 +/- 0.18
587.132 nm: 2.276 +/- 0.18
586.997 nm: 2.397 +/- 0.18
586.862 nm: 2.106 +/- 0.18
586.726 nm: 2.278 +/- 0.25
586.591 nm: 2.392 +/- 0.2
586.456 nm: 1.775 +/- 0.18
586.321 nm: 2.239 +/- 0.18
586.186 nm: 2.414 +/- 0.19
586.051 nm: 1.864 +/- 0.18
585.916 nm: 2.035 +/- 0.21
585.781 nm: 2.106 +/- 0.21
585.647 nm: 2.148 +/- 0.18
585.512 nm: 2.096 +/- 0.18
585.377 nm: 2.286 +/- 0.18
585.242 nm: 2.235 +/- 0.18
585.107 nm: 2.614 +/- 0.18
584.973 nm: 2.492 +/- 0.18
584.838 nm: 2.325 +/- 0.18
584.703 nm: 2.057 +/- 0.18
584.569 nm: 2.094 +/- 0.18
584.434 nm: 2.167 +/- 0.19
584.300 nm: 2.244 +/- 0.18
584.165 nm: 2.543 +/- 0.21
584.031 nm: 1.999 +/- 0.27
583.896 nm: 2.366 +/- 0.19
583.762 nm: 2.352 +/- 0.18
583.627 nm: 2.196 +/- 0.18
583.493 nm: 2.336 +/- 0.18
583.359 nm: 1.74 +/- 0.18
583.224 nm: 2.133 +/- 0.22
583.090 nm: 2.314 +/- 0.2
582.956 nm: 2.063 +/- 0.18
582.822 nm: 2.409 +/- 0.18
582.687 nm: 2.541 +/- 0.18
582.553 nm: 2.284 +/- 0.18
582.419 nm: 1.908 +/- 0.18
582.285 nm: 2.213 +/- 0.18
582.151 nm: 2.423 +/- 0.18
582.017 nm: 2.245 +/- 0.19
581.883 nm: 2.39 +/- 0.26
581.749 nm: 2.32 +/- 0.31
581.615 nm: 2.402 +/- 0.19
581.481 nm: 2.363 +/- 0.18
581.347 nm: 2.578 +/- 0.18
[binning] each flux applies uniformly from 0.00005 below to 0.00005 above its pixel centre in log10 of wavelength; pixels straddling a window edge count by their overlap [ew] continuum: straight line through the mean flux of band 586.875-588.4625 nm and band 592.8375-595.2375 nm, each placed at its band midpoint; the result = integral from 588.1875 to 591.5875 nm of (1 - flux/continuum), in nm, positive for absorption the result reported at 0.50 nm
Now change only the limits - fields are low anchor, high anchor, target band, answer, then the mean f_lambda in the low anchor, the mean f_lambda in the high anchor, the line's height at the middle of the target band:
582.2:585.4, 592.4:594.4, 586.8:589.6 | 0.414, 2.25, 2.28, 2.26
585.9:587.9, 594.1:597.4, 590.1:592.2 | 0.096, 2.17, 2.17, 2.17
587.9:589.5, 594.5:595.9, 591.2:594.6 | -0.365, 1.75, 2.14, 2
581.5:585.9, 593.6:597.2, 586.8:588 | 0.030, 2.25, 2.21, 2.24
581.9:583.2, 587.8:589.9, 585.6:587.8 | -0.269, 2.27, 1.77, 1.94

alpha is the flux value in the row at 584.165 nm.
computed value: 2.543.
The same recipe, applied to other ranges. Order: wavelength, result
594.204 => 2.055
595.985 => 2.061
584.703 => 2.057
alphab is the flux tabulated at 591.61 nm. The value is 2.225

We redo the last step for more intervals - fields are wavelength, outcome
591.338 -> 2.039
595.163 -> 2.098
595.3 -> 2.287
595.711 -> 2.092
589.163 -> 1.486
